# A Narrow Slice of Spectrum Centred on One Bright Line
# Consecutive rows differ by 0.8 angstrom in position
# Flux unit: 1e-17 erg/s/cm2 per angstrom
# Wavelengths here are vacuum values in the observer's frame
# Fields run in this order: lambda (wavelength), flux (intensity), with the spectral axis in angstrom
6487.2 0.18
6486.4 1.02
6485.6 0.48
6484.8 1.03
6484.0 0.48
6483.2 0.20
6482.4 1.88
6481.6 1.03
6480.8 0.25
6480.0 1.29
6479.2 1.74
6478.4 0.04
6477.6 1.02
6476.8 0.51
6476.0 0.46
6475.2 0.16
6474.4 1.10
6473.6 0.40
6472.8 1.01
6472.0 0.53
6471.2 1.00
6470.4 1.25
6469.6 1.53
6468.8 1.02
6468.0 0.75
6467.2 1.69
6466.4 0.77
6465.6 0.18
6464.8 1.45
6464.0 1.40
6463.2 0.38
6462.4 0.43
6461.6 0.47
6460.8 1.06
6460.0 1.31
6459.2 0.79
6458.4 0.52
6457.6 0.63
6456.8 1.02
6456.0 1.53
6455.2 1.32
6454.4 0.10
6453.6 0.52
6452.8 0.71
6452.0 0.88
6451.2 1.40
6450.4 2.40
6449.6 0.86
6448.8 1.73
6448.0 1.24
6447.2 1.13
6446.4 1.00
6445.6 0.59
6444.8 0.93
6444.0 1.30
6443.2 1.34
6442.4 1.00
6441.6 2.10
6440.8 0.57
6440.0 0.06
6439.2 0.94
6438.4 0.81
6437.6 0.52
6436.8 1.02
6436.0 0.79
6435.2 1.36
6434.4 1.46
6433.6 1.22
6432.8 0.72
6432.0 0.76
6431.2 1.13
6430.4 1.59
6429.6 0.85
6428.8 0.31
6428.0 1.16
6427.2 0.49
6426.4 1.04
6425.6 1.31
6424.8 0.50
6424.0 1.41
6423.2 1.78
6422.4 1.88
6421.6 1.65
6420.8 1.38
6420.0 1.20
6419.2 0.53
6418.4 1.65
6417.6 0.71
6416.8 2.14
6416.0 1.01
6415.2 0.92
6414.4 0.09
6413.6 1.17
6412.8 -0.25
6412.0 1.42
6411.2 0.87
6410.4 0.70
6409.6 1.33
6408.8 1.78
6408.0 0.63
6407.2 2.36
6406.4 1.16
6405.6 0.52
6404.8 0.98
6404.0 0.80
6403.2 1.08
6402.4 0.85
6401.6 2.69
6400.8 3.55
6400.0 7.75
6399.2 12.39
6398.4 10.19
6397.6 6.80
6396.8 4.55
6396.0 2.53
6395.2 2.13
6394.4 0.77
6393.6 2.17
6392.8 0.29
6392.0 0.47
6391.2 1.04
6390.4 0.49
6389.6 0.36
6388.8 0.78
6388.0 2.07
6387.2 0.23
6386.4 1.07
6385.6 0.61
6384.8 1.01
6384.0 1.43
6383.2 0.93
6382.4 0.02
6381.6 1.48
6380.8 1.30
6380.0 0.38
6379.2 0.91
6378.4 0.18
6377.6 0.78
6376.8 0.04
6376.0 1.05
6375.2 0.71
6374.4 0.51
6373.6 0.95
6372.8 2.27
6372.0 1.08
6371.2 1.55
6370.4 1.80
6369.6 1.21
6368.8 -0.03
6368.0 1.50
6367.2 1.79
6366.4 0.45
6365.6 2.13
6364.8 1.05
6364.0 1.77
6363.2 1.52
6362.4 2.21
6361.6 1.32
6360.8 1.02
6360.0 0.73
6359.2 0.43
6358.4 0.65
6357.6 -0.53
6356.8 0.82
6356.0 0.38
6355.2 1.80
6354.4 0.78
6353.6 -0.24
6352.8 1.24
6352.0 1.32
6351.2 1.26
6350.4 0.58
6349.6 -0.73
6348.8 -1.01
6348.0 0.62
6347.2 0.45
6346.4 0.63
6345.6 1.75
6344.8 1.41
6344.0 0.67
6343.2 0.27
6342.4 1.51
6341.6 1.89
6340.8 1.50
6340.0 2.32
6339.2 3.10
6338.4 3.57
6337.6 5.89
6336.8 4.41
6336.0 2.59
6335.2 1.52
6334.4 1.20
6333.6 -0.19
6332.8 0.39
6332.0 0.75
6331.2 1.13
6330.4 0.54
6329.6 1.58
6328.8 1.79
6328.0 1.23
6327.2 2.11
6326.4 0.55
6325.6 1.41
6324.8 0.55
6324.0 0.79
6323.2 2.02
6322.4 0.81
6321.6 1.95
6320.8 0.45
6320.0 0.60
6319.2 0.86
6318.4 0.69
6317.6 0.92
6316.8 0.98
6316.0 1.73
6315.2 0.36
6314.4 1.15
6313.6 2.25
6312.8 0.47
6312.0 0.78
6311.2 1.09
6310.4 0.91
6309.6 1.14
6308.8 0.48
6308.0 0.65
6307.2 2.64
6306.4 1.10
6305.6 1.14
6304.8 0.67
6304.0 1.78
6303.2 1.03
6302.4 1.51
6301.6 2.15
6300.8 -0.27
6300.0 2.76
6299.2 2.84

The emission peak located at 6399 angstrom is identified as [O III]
